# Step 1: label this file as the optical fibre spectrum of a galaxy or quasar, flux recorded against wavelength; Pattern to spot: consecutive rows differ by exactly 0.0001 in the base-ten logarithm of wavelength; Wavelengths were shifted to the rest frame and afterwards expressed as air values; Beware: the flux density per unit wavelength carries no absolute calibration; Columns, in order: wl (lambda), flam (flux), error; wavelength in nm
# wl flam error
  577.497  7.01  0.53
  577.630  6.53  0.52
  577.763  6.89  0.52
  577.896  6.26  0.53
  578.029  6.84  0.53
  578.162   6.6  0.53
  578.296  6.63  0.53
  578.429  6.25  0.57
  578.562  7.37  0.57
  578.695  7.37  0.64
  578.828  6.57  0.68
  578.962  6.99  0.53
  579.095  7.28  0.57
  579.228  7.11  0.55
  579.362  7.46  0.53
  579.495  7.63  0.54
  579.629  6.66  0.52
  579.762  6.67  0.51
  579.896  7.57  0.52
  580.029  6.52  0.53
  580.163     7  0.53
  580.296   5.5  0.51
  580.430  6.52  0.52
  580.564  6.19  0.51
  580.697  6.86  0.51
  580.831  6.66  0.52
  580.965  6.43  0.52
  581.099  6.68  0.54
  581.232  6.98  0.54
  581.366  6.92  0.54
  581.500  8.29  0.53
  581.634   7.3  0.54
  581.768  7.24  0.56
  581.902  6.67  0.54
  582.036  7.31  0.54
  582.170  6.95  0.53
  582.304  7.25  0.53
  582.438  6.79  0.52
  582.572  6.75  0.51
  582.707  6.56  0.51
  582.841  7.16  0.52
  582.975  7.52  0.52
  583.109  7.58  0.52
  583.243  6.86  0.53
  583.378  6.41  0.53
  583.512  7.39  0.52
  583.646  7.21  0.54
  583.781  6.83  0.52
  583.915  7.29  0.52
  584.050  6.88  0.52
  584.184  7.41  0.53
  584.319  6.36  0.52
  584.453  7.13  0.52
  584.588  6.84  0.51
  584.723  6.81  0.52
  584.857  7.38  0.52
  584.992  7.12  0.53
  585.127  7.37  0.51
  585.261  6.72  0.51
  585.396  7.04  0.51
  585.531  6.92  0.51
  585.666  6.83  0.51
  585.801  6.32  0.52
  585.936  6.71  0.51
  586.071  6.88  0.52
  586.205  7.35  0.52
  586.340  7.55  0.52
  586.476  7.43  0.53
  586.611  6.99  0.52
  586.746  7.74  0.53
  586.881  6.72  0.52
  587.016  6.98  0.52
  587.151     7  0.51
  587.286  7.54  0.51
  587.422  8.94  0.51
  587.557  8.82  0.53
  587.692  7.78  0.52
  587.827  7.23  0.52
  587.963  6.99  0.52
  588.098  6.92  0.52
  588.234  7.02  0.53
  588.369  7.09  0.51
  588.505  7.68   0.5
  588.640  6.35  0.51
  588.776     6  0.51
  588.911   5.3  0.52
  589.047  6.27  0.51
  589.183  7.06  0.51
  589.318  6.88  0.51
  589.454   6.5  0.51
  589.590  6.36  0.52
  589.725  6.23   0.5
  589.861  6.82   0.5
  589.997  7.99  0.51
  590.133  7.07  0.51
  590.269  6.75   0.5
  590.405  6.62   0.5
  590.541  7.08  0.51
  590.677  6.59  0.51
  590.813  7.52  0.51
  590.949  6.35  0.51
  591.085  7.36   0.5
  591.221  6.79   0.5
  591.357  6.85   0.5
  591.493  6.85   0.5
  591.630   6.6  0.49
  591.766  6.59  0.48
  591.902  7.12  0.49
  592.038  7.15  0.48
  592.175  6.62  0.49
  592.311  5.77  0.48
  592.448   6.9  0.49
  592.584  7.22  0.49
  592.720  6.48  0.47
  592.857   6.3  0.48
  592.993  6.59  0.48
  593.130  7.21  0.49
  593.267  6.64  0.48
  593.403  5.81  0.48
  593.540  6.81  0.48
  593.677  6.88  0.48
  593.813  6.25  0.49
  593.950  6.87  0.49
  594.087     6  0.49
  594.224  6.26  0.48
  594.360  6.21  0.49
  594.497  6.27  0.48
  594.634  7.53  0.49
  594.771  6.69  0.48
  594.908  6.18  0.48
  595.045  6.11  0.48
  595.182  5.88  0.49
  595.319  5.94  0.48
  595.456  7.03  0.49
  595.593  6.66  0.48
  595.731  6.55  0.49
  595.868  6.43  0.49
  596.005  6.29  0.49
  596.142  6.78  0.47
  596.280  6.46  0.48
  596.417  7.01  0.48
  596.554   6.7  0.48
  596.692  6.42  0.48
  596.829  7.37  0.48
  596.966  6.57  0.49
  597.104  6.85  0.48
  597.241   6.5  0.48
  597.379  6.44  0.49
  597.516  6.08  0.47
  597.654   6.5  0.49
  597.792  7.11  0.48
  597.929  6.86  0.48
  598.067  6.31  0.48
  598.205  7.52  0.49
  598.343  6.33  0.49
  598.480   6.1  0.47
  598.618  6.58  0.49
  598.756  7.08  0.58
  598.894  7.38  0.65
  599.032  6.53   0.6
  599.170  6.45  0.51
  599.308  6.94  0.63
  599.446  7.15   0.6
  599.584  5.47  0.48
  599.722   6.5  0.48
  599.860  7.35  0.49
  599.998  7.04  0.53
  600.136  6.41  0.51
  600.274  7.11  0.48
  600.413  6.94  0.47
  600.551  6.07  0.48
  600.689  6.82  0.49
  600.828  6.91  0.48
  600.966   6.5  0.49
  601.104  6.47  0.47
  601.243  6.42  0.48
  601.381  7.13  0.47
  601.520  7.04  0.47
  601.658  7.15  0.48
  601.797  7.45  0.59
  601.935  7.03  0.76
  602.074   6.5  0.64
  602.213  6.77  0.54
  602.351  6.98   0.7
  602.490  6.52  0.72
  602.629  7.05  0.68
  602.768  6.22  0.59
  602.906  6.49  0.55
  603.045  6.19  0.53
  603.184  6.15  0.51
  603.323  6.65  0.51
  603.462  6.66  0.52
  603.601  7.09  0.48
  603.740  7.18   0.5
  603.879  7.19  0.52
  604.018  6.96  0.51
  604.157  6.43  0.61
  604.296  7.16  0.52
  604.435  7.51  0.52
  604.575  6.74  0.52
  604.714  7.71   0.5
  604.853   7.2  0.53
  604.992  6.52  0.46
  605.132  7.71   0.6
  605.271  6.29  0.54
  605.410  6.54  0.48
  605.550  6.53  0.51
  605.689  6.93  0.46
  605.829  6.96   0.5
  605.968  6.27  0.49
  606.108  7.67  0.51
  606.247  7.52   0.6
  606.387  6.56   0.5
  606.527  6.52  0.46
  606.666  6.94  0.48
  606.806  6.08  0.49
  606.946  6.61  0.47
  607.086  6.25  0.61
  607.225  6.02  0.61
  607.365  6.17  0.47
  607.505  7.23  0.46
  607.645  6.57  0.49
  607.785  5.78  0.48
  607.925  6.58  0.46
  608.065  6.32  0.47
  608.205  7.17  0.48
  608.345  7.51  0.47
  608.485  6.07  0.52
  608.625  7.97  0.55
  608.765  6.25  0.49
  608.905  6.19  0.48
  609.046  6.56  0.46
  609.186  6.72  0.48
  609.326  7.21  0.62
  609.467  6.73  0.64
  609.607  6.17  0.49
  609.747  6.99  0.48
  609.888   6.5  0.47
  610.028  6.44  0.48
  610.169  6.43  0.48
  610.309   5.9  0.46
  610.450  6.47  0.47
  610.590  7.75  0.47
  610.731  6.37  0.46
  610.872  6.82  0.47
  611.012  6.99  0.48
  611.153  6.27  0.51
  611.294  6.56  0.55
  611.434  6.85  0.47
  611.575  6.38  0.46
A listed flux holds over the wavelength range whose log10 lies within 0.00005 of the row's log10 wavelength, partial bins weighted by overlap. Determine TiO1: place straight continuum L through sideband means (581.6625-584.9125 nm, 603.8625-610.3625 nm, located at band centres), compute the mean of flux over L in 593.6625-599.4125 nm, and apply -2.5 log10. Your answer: 0.04 mag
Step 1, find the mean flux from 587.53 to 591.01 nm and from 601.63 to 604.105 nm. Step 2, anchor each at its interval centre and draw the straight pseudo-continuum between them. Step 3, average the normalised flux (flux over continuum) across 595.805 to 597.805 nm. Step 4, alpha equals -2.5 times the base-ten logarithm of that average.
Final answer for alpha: 0.03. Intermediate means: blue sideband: 6.87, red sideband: 6.78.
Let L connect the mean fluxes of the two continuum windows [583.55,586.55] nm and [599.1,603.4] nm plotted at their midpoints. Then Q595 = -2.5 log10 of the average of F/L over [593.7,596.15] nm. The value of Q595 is 0.06 mag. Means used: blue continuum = 7.02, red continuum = 6.71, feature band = 6.44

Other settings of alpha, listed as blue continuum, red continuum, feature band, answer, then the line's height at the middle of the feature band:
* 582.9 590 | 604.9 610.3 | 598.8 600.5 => 0.005 mag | 6.8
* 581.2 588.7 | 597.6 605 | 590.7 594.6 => 0.051 mag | 6.98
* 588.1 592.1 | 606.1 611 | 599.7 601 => -0.011 mag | 6.71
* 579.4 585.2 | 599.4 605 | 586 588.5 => -0.071 mag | 6.93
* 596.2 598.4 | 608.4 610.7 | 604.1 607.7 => -0.022 mag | 6.66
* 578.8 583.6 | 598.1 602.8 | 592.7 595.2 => 0.056 mag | 6.83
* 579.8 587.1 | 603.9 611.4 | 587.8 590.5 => 0.026 mag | 6.92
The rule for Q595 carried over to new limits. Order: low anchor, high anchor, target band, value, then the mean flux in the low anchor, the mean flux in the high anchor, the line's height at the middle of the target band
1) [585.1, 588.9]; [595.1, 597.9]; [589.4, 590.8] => 0.020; 7.15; 6.58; 6.96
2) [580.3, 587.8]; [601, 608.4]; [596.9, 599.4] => 0.031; 7.08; 6.78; 6.87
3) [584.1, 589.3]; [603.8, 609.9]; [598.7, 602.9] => 0.013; 7.07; 6.76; 6.85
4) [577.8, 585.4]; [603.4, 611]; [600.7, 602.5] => -0.008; 6.95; 6.75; 6.8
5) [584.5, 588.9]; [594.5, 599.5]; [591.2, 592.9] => 0.026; 7.13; 6.64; 6.88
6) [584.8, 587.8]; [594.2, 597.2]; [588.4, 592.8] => 0.032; 7.28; 6.56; 6.95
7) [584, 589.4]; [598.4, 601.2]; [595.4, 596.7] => 0.025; 7.06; 6.69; 6.79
